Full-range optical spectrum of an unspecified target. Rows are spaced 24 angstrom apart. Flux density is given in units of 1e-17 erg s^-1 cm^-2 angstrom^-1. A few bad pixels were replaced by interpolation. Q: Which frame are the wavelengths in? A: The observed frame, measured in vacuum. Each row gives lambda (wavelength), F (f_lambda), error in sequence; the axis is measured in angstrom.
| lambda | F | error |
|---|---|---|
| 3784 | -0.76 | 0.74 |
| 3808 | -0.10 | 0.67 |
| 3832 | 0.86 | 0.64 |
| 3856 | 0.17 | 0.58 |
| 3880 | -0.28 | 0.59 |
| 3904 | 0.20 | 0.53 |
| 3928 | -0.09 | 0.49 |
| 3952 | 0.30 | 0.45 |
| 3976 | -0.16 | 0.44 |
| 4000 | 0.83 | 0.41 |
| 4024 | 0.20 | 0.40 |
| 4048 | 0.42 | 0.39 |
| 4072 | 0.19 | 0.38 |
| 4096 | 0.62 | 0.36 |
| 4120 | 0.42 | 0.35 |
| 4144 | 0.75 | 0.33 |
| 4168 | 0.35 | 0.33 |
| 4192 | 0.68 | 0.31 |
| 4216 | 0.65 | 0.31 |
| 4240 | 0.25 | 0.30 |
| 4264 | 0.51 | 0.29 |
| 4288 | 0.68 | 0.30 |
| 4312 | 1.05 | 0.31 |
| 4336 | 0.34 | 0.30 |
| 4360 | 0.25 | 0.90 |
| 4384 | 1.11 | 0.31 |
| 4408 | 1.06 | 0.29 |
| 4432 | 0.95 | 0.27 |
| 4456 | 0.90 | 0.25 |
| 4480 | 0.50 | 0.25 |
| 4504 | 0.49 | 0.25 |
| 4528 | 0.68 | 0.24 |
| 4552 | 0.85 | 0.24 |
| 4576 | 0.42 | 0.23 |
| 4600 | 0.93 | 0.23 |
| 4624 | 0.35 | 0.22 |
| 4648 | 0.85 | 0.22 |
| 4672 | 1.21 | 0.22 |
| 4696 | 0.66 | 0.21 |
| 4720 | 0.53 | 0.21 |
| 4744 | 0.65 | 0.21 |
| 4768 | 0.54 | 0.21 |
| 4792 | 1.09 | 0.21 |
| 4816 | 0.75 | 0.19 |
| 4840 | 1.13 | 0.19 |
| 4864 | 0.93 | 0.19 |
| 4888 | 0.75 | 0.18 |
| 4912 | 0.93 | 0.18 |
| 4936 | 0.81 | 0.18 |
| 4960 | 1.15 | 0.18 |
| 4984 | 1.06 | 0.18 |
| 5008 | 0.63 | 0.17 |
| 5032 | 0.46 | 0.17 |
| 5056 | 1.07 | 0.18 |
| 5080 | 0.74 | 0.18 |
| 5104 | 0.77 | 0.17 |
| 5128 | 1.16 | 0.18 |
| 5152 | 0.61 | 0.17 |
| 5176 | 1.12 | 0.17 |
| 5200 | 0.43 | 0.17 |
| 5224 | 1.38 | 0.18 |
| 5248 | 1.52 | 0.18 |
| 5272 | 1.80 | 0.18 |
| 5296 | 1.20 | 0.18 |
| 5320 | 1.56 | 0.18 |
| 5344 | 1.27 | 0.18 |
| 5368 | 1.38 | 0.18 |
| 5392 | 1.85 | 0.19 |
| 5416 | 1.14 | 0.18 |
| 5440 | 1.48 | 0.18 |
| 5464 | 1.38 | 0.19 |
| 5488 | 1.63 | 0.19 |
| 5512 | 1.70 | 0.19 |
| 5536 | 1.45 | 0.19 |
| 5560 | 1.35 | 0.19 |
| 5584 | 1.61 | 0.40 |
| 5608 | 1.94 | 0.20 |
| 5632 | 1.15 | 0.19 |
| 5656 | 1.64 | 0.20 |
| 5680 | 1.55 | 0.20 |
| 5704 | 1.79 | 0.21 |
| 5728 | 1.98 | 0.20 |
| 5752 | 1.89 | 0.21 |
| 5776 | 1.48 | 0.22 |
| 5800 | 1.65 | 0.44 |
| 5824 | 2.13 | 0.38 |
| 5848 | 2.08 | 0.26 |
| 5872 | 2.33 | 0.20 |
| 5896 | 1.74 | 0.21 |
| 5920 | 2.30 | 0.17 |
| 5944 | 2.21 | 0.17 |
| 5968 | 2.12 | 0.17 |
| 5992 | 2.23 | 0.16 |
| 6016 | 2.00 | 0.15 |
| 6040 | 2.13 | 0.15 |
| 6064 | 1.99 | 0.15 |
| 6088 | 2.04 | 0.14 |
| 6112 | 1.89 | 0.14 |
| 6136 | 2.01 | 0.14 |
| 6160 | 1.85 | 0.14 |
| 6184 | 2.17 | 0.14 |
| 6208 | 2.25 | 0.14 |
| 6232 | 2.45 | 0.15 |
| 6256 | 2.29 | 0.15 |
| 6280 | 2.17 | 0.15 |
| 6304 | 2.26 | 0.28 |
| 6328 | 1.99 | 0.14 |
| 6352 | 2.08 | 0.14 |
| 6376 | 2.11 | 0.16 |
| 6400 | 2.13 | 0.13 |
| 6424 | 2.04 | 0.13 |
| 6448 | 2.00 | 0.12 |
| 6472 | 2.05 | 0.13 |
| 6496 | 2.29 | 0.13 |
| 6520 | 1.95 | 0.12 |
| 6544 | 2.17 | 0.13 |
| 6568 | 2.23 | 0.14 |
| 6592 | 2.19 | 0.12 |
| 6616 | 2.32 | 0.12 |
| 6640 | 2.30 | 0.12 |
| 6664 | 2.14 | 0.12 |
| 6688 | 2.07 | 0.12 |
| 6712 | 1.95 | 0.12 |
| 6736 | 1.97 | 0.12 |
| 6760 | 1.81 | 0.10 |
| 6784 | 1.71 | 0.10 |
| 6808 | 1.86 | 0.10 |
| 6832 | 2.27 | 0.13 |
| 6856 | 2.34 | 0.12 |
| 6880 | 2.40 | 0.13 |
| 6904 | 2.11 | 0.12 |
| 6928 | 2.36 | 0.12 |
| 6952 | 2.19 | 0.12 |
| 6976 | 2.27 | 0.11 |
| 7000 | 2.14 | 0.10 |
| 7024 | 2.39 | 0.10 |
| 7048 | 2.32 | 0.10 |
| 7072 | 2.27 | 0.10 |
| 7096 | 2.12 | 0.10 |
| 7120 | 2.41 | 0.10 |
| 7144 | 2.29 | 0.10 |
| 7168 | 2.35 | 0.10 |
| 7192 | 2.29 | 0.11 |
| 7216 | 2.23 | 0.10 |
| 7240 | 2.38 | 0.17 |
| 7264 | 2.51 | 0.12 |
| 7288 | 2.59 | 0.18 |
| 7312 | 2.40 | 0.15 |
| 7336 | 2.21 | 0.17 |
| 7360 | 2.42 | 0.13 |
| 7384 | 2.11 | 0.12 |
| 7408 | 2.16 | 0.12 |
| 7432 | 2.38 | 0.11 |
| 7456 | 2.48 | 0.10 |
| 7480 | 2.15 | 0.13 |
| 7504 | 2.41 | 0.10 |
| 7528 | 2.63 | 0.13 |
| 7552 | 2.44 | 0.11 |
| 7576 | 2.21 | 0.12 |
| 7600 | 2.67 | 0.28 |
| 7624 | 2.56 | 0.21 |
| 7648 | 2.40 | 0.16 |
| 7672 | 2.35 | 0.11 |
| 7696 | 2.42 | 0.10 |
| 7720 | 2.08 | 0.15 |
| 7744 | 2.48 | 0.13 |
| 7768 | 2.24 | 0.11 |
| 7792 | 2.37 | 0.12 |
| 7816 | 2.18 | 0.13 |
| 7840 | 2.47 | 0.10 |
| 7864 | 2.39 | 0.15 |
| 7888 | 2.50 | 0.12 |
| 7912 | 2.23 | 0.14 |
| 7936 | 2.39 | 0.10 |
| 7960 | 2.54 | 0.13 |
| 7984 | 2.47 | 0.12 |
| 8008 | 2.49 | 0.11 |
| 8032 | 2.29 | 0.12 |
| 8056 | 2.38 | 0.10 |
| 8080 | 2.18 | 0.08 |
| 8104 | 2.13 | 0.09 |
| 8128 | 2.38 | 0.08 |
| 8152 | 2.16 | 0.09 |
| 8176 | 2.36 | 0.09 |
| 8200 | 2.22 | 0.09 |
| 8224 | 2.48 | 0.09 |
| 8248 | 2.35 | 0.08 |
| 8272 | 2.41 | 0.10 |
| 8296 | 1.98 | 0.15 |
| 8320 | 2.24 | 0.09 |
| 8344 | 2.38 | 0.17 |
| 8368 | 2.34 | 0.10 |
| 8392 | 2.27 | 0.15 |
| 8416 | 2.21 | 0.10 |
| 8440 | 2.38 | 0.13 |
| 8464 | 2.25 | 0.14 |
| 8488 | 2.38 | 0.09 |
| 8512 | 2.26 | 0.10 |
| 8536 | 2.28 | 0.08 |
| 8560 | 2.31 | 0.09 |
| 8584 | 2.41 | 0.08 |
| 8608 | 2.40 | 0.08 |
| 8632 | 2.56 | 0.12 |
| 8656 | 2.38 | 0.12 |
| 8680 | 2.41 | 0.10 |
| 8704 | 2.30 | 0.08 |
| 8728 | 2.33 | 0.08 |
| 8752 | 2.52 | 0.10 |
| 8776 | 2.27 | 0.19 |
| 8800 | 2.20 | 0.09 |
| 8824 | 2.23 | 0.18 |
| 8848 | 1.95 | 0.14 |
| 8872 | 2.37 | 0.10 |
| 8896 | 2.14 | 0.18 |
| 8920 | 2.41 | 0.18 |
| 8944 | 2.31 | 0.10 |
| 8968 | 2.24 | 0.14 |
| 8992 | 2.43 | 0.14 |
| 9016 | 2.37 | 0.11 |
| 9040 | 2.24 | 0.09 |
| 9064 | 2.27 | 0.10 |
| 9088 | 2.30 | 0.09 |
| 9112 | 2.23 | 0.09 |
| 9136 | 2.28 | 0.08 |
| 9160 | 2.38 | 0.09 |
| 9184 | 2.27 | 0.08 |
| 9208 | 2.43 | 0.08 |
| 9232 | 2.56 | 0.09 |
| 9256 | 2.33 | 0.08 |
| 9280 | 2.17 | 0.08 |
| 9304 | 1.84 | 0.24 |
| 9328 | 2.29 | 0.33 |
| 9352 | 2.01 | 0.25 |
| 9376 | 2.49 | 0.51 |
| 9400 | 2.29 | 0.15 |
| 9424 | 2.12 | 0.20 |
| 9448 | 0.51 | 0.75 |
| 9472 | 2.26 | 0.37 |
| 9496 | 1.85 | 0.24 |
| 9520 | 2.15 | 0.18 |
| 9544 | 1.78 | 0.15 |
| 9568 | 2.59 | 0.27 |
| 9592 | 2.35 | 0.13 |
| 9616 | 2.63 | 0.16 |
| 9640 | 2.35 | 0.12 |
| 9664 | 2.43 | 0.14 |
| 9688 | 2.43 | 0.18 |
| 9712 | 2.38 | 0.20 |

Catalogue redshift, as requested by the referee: 0.310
